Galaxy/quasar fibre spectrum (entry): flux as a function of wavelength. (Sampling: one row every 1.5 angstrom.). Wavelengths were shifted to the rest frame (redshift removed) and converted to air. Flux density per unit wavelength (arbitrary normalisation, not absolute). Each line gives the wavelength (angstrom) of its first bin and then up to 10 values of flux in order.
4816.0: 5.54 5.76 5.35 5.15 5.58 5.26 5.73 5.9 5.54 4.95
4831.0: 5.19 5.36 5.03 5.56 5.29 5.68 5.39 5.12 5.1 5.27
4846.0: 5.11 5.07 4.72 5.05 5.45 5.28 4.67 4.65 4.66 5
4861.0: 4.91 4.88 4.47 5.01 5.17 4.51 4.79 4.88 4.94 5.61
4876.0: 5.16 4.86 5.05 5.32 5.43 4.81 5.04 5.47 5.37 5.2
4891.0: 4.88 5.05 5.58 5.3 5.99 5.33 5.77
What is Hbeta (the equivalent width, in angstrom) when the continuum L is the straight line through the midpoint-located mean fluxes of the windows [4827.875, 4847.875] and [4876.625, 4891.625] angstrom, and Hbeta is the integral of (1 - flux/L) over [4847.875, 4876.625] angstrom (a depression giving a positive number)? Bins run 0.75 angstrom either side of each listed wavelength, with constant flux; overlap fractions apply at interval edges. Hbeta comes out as 1.44 angstrom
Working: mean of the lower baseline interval 5.26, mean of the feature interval 4.94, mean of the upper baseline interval 5.15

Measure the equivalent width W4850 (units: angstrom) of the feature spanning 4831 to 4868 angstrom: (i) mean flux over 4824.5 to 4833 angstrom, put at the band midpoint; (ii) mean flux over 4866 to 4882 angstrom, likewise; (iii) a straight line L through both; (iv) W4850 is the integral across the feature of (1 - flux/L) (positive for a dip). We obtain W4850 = 1.3 angstrom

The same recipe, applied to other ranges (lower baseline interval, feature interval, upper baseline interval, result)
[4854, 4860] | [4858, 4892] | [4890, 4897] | -0.06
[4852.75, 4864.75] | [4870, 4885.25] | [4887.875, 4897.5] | 0.00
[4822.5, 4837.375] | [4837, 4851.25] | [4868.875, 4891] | 0.37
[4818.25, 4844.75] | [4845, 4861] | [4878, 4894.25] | 0.98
